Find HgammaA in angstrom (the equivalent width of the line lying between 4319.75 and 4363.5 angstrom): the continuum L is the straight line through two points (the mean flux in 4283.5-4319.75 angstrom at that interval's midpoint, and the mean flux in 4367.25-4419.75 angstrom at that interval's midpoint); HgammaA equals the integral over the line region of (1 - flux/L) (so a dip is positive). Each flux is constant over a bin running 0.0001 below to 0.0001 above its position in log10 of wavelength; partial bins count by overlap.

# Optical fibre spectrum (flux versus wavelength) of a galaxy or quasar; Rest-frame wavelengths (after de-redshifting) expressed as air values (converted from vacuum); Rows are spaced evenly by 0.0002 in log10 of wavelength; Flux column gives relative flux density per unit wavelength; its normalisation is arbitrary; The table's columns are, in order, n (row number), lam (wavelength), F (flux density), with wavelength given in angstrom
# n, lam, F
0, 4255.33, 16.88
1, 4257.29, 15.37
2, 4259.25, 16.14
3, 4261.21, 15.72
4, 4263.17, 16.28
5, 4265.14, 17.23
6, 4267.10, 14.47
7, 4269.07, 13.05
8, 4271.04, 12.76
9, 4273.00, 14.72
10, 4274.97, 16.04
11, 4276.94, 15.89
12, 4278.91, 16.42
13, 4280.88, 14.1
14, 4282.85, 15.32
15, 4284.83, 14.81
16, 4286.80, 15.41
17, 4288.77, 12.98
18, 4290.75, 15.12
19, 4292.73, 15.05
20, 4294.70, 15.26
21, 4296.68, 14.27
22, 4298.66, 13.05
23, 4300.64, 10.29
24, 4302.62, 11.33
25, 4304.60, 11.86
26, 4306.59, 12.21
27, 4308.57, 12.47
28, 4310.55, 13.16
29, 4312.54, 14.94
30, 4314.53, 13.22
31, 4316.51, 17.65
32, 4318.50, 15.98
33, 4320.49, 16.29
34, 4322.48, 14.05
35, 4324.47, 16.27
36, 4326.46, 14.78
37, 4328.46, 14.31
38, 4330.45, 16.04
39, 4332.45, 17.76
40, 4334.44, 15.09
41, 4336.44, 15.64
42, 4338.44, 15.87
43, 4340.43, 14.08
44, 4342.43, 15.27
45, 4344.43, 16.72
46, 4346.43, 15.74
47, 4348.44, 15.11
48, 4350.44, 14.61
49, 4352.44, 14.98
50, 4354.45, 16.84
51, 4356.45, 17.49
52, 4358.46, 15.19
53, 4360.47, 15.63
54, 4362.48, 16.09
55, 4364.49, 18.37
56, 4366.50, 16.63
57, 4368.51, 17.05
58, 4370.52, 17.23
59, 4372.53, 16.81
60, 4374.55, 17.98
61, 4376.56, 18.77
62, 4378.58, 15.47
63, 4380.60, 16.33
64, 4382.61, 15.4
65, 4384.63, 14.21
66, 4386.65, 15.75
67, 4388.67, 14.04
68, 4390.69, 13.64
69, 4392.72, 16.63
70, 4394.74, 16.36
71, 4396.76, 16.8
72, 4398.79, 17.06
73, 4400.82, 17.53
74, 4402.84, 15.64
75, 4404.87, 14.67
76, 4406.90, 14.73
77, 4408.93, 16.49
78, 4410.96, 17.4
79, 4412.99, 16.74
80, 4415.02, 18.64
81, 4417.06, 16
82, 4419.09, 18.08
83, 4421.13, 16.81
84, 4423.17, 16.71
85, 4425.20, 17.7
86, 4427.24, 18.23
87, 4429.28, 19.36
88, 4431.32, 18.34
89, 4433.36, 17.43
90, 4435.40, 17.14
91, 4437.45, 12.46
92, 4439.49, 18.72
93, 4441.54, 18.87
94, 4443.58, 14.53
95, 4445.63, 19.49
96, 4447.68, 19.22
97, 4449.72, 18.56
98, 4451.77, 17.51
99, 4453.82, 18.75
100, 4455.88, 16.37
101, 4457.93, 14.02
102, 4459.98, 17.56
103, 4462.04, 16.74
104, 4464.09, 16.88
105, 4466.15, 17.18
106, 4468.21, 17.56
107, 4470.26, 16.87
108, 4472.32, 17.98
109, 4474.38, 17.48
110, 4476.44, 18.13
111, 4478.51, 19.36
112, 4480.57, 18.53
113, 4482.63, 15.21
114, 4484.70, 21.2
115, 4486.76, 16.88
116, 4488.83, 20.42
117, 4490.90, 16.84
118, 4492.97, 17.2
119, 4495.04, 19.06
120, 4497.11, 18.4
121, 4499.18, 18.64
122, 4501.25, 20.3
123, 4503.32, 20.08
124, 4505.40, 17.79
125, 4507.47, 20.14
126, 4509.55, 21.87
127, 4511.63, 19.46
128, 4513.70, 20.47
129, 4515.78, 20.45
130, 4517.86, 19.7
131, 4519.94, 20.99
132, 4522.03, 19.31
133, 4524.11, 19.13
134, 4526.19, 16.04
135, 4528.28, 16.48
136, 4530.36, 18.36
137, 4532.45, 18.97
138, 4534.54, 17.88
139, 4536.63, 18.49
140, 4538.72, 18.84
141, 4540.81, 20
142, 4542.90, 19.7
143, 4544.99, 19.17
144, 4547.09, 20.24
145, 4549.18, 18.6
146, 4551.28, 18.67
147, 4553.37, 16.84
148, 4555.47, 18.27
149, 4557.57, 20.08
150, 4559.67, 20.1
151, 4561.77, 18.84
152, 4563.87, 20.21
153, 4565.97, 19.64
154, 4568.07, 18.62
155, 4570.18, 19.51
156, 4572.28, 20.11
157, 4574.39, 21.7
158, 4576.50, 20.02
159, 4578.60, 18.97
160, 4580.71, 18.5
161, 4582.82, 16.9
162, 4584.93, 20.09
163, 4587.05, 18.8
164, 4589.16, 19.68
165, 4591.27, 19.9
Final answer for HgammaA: -2.0 angstrom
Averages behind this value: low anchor 13.9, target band 15.6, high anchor 16.4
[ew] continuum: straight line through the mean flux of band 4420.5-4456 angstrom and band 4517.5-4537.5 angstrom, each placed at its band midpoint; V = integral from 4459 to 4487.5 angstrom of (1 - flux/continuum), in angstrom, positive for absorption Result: 0.41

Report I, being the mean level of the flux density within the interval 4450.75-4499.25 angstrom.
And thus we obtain 17.7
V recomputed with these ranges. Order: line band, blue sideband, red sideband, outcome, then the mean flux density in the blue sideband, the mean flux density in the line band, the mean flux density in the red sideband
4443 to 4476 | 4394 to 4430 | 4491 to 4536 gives 1.04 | 16.9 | 17.3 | 19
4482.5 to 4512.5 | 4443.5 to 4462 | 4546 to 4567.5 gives -1.38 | 17.4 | 19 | 19.1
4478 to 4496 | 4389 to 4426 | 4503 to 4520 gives 0.89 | 16.5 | 18.3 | 20.1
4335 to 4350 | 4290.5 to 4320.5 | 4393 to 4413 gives -0.71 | 13.8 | 15.4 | 16.3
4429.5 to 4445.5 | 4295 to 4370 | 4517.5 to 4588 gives -0.10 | 15.1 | 17.1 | 19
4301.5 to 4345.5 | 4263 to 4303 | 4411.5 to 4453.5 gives 1.61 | 14.5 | 14.8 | 17.5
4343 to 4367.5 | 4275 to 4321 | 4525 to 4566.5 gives -1.31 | 14.2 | 16.1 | 18.8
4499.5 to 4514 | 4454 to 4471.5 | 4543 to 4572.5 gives -1.65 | 16.8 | 19.9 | 19.2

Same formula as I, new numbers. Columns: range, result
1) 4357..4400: 16.3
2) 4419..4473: 17.4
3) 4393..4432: 17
